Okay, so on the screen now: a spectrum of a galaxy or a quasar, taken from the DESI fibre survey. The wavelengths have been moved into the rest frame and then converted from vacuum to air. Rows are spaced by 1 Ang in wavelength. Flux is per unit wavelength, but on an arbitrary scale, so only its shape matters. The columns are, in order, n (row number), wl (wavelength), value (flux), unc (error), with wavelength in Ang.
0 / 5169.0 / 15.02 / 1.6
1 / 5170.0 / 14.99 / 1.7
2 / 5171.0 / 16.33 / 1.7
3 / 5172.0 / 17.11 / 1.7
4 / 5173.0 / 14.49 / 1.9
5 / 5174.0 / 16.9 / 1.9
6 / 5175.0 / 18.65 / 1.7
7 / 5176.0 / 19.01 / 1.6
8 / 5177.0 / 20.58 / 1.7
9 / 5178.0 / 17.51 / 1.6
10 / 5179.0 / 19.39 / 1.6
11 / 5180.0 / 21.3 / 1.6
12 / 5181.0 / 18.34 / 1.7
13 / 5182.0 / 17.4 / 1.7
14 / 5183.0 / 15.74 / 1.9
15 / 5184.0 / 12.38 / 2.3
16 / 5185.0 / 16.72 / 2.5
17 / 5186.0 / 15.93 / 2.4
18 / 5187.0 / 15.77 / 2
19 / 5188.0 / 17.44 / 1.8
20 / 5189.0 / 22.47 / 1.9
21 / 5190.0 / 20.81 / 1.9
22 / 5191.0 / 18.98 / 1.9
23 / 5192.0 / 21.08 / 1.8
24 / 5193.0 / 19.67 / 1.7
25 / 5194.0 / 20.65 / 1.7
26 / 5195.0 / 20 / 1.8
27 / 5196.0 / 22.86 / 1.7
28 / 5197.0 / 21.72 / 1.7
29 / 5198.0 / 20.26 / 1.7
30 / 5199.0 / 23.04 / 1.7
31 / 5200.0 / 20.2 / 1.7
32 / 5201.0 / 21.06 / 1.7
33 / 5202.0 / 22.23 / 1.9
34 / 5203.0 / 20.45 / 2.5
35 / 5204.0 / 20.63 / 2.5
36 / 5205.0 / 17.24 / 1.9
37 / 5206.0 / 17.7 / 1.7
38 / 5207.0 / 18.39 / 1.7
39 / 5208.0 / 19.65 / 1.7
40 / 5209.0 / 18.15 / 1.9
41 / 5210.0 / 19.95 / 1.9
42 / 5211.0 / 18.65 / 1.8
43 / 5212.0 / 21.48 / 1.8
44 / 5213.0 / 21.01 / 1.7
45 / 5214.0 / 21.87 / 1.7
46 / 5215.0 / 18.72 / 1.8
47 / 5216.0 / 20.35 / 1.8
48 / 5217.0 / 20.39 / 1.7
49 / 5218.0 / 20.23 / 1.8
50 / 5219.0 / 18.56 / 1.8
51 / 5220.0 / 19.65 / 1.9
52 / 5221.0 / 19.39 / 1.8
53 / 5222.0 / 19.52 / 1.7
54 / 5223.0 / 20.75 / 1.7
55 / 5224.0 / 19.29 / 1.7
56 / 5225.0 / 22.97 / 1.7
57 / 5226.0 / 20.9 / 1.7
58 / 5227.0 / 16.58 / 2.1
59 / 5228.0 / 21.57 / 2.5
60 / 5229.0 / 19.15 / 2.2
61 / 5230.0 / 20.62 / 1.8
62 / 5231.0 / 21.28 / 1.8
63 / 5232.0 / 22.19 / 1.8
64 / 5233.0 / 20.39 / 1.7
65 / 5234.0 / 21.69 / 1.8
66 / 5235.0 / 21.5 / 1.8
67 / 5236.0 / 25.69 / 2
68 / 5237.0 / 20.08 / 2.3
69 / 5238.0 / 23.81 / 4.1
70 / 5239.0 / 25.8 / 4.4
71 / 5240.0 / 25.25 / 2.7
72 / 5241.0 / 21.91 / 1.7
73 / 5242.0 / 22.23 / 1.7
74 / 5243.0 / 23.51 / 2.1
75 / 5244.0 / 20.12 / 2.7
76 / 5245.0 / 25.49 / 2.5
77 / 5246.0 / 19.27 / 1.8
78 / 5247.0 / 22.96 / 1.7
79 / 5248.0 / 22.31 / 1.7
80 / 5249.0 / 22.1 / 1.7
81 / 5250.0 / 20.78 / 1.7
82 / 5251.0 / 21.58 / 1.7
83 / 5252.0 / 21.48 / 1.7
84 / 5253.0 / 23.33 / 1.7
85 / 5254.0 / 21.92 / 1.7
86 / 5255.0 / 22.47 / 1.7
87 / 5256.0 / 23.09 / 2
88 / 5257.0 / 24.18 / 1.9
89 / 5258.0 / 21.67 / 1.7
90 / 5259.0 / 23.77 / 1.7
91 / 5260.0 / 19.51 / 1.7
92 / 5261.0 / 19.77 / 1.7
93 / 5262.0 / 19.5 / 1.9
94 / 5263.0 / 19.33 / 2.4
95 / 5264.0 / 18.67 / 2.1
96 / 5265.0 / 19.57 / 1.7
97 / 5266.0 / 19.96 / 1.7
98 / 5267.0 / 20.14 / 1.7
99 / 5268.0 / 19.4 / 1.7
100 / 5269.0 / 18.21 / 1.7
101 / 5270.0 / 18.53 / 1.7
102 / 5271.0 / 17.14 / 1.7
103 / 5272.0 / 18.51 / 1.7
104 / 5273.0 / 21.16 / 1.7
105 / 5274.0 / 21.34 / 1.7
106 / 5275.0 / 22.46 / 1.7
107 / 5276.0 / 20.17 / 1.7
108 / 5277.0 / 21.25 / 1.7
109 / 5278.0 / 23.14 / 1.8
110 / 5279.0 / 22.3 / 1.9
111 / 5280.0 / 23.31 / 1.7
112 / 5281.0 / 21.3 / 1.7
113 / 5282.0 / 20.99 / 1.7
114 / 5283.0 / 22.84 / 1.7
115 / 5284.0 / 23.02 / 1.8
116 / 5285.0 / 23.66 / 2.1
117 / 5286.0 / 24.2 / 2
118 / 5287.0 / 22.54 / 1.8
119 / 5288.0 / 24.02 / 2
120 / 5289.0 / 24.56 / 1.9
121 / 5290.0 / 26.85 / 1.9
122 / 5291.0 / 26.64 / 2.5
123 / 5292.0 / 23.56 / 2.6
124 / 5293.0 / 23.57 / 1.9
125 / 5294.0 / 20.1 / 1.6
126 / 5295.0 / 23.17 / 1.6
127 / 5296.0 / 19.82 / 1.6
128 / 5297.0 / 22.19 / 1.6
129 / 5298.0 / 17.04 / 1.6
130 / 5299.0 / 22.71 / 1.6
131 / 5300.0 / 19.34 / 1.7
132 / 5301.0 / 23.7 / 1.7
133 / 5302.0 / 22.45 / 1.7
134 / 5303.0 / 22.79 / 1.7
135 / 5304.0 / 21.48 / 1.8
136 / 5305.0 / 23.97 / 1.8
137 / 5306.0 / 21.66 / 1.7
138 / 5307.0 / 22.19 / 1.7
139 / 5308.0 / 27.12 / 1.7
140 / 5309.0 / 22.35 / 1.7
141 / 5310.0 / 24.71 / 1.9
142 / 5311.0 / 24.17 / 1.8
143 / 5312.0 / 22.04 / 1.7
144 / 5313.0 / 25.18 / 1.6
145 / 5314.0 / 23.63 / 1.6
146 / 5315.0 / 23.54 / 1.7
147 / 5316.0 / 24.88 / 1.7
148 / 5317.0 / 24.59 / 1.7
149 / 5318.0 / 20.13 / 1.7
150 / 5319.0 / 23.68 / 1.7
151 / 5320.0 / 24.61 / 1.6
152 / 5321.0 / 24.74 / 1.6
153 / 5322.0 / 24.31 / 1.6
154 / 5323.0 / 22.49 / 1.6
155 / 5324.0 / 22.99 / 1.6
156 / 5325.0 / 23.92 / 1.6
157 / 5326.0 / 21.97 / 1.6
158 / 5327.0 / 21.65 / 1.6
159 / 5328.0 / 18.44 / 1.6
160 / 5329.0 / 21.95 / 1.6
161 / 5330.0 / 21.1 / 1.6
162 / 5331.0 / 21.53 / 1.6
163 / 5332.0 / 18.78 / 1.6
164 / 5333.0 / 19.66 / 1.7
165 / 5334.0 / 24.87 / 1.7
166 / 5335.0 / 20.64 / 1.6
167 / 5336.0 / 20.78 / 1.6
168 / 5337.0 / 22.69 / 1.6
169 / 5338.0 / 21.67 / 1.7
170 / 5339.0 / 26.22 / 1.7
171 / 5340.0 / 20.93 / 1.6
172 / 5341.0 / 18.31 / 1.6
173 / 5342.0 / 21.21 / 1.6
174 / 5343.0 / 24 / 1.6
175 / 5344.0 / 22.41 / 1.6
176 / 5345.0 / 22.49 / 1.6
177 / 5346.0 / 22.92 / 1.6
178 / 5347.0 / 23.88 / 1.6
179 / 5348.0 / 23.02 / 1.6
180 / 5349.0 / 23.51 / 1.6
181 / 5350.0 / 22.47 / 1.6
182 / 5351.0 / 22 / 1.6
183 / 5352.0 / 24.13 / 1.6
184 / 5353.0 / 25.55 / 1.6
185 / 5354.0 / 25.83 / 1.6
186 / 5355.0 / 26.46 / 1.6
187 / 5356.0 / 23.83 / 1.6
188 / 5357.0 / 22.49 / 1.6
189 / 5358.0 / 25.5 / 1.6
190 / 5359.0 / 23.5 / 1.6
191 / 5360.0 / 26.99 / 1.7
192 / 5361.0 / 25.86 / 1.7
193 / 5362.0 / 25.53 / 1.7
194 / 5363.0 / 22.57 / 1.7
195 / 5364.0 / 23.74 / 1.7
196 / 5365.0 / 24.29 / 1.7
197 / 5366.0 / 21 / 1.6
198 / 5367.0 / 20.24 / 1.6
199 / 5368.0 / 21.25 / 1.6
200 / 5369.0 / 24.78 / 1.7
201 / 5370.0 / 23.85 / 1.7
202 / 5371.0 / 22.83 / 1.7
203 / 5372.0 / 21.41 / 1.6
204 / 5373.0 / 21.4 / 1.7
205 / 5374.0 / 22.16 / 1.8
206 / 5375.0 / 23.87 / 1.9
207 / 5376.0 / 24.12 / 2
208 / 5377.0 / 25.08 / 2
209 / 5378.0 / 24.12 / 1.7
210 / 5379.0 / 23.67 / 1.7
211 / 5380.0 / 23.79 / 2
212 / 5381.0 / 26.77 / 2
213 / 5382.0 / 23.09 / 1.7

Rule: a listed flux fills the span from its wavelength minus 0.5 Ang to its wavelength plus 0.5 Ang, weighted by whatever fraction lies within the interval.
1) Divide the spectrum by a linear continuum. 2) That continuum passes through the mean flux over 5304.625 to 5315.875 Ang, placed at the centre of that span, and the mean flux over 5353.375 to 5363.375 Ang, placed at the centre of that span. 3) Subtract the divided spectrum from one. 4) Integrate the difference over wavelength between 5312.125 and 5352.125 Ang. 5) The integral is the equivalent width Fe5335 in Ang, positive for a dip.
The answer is 2.8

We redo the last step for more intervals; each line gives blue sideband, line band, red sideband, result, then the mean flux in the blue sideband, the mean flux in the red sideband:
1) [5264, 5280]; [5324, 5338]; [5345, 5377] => 0.6 Ang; 20.3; 23.6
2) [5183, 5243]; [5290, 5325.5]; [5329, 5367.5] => -1.5 Ang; 20.3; 23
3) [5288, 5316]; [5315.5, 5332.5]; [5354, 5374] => 0.6 Ang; 23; 23.6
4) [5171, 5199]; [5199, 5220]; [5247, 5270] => -0.5 Ang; 18.7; 21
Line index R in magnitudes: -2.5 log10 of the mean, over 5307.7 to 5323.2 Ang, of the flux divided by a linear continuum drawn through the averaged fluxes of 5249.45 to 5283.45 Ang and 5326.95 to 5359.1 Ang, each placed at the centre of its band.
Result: -0.09 mag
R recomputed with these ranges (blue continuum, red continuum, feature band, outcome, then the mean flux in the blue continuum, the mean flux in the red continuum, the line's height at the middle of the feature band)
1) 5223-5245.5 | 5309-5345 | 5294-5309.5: 0.01 mag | 21.9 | 22.5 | 22.3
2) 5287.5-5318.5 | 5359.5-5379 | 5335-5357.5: 0.01 mag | 23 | 23.4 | 23.3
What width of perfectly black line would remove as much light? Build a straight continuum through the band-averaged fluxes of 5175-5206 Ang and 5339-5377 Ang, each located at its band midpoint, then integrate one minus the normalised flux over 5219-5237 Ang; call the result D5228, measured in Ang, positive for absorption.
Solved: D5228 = -0.42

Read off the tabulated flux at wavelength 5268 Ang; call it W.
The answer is 19.4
